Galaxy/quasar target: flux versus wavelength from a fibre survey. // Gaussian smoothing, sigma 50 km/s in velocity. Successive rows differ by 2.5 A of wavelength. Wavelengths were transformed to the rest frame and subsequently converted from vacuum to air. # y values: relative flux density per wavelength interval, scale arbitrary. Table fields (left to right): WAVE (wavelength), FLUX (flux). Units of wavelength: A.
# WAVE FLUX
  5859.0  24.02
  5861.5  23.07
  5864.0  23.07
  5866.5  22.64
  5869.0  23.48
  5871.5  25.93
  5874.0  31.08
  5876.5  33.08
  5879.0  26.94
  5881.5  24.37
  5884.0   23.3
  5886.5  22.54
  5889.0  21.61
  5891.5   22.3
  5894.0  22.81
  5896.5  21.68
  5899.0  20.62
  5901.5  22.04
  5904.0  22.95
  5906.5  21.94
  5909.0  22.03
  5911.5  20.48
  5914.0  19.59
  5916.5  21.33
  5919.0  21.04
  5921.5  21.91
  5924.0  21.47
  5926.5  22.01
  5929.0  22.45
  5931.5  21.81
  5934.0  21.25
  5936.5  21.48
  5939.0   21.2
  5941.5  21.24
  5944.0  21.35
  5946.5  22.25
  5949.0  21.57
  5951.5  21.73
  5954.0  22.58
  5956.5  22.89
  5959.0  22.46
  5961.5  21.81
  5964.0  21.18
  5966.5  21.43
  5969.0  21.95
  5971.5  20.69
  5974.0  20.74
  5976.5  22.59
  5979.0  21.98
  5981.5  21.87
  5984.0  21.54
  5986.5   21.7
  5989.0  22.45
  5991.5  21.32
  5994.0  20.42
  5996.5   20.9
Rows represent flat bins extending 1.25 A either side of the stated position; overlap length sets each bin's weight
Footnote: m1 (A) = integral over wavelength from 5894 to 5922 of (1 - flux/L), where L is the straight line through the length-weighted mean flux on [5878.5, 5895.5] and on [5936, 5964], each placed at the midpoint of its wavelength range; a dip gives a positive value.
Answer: 1.6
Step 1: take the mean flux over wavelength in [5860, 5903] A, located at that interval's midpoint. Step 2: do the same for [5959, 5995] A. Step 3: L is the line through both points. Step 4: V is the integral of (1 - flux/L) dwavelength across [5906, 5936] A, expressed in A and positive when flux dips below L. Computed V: 2.1 A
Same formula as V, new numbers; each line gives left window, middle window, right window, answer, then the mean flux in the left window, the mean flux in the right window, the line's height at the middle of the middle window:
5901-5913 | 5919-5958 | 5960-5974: -0.37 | 21.8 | 21.4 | 21.6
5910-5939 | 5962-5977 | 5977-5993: 0.22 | 21.3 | 21.8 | 21.7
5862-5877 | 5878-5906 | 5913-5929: 1.43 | 26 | 21.3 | 24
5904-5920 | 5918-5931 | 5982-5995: -0.32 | 21.2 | 21.5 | 21.3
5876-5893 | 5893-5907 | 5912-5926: 0.58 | 24.5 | 21.1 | 23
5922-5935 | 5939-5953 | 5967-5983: 0.09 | 21.8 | 21.6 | 21.7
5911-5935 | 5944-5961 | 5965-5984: -0.53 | 21.4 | 21.6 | 21.5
